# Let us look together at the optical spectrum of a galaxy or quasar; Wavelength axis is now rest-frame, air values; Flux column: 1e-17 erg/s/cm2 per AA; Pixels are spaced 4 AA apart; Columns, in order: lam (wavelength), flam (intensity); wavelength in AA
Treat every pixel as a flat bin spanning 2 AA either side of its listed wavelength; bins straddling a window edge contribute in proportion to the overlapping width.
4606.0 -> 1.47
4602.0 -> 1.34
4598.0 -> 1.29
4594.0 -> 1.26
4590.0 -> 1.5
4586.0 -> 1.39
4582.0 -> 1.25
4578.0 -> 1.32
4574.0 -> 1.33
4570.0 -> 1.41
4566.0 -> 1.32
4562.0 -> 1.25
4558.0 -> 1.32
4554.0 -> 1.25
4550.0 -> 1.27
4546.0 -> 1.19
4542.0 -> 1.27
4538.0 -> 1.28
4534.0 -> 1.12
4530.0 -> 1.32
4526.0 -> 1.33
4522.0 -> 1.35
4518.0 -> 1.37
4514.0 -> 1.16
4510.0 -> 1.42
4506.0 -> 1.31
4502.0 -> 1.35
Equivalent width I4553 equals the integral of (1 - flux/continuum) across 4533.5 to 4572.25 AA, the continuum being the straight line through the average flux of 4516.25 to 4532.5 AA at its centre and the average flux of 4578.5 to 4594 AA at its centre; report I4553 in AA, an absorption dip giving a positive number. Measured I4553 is 2.1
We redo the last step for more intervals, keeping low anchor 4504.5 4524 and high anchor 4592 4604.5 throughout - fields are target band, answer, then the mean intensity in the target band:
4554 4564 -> 0.3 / 1.28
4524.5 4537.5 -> 0.6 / 1.26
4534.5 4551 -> 1.0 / 1.24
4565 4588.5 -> -0.6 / 1.34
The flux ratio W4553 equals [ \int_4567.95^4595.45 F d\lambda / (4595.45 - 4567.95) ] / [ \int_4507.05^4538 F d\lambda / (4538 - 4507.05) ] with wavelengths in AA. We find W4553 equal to 1.04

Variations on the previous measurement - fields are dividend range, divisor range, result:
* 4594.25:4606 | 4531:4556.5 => 1.08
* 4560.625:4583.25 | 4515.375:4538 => 1.02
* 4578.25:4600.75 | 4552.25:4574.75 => 1.02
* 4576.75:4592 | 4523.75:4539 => 1.08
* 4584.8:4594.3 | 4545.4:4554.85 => 1.13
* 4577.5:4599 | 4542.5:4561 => 1.06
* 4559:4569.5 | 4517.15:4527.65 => 0.97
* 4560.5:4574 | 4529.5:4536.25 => 1.11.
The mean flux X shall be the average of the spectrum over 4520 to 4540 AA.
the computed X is 1.28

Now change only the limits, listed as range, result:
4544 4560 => 1.26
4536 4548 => 1.25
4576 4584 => 1.29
